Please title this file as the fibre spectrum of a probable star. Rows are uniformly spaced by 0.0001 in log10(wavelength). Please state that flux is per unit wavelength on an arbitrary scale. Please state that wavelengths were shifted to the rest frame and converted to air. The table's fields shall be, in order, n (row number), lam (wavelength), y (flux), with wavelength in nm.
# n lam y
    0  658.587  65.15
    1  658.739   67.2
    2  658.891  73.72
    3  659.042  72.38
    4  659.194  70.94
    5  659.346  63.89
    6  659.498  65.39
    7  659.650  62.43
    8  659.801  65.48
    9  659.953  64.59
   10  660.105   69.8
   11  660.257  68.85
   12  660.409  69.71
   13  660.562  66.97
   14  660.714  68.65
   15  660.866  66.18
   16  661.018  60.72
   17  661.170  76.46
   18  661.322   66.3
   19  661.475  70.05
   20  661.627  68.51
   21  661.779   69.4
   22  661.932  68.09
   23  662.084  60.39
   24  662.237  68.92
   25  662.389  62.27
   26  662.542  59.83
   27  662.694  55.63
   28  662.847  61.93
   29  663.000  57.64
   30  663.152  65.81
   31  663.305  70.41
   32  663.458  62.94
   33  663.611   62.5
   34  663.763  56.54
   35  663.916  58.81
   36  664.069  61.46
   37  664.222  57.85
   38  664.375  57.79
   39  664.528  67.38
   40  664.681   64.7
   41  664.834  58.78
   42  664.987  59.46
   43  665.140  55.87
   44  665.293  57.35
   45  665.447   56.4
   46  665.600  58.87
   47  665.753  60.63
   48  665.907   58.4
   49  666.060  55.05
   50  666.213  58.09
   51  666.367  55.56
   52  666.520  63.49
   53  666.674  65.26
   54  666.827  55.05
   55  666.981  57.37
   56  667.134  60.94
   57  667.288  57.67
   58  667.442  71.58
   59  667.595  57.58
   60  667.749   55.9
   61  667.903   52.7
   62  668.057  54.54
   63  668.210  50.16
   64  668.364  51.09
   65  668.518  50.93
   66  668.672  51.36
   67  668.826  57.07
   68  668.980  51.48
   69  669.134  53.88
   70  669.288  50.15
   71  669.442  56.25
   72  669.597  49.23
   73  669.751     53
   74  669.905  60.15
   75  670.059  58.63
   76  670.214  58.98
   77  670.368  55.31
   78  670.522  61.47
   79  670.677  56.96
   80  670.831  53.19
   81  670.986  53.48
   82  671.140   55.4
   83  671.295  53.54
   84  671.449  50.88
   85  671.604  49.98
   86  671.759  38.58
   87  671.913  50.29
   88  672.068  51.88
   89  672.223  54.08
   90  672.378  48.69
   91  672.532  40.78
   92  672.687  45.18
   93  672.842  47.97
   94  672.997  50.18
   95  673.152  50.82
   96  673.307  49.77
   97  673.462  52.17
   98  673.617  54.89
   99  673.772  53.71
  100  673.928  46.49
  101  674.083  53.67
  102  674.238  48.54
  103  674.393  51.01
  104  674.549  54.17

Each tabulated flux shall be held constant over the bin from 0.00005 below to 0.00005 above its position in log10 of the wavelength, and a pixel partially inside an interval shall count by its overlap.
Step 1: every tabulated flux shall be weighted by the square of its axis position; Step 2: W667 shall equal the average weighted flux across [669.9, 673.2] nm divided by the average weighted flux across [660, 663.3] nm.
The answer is 0.81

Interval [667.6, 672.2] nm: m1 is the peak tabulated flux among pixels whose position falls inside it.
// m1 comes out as 61.47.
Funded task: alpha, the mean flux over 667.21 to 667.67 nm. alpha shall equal 62.3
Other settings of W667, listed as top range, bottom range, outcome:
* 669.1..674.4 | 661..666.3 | 0.86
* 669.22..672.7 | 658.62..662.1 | 0.80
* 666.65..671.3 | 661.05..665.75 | 0.91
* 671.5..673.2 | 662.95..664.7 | 0.80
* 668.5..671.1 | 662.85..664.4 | 0.91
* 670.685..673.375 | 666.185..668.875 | 0.89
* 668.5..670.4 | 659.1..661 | 0.84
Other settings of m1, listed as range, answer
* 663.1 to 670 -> 71.58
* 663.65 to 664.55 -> 67.38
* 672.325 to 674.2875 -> 54.89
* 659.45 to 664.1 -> 76.46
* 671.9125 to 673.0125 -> 54.08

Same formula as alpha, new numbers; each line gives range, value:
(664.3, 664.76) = 63.3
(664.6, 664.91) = 61.8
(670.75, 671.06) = 53.4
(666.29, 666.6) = 59.5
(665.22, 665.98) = 58.3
